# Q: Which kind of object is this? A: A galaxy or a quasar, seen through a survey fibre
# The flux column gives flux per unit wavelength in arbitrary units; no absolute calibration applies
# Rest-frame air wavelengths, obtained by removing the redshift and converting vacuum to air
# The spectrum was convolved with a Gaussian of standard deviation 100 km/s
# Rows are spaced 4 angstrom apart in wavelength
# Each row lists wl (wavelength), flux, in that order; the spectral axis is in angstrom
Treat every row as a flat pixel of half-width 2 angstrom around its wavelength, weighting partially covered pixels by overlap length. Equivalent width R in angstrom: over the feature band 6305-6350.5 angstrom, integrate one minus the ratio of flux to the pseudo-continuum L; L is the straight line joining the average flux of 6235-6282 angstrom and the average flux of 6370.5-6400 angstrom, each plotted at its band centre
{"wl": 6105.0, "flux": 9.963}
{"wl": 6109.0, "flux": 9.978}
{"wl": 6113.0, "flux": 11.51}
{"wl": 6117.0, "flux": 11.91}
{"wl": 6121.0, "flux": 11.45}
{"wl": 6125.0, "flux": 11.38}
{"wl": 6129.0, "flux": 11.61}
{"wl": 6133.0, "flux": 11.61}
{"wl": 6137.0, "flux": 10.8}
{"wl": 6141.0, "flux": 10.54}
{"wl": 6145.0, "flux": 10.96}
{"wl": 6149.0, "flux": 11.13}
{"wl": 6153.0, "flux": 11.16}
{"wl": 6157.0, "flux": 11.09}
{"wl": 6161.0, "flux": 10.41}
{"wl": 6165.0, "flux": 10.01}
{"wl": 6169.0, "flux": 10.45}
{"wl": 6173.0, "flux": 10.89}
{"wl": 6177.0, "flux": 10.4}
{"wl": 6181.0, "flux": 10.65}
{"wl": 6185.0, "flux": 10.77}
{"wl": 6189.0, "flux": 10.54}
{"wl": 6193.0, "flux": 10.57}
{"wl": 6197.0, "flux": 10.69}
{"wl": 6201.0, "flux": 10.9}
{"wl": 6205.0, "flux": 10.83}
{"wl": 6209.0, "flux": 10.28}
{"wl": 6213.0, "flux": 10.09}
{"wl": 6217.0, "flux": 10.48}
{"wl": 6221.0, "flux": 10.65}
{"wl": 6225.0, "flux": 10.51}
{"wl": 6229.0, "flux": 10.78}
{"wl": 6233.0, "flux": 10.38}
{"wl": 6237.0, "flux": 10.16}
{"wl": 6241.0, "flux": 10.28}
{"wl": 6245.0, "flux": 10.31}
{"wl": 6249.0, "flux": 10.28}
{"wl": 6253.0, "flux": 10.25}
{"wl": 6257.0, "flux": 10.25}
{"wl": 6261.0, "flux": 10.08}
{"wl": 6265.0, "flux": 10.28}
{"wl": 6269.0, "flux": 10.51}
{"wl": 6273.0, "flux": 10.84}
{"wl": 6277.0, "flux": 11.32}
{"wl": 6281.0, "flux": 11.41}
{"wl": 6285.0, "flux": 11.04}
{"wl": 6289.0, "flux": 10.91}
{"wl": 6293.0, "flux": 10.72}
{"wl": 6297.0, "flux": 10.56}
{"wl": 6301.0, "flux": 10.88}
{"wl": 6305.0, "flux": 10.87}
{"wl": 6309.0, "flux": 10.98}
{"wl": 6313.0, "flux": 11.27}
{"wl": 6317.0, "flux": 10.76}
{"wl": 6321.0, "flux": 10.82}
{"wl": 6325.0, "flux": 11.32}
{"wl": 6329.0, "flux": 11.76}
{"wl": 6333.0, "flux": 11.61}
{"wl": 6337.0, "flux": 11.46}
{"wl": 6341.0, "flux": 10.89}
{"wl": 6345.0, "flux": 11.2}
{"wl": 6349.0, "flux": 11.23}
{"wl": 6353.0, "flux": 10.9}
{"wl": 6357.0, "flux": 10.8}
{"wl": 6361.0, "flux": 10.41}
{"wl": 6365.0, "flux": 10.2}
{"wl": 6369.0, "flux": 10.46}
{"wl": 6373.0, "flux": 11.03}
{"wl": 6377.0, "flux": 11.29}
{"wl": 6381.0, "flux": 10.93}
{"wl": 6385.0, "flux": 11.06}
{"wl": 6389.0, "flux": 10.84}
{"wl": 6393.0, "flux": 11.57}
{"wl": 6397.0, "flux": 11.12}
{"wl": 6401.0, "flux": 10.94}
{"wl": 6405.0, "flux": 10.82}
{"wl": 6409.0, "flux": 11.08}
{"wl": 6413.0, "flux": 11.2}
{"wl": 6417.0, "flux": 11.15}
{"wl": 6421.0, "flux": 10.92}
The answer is -1.6 angstrom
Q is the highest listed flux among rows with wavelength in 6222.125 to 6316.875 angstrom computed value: 11.41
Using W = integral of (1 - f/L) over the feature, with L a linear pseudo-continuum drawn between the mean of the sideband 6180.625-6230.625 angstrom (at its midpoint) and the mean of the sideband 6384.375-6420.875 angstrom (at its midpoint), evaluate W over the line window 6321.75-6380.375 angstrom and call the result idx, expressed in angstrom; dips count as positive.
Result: -0.4 angstrom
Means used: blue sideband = 10.6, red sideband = 11.1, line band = 11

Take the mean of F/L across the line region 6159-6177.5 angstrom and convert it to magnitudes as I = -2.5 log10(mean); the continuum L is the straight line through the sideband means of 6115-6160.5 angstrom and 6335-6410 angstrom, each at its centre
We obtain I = 0.075 mag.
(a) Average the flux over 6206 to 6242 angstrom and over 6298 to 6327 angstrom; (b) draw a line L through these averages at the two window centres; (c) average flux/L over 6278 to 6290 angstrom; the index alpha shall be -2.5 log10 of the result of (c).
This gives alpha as -0.04 mag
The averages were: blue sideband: 10.4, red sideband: 11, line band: 11.2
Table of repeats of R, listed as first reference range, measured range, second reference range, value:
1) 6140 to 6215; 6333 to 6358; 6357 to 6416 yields -0.6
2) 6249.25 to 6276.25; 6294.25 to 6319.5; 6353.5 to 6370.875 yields -1.0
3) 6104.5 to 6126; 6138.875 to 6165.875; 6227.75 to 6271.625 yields 0.2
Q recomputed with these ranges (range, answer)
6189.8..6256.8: 10.9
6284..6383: 11.76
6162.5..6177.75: 10.89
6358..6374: 11.03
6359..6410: 11.57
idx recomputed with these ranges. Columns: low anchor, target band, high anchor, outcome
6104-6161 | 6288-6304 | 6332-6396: 0.36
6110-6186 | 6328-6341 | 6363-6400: -0.64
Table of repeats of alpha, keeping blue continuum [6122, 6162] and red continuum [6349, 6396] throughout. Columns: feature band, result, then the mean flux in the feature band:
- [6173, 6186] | 0.04 mag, 10.6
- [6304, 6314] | -0.01 mag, 11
